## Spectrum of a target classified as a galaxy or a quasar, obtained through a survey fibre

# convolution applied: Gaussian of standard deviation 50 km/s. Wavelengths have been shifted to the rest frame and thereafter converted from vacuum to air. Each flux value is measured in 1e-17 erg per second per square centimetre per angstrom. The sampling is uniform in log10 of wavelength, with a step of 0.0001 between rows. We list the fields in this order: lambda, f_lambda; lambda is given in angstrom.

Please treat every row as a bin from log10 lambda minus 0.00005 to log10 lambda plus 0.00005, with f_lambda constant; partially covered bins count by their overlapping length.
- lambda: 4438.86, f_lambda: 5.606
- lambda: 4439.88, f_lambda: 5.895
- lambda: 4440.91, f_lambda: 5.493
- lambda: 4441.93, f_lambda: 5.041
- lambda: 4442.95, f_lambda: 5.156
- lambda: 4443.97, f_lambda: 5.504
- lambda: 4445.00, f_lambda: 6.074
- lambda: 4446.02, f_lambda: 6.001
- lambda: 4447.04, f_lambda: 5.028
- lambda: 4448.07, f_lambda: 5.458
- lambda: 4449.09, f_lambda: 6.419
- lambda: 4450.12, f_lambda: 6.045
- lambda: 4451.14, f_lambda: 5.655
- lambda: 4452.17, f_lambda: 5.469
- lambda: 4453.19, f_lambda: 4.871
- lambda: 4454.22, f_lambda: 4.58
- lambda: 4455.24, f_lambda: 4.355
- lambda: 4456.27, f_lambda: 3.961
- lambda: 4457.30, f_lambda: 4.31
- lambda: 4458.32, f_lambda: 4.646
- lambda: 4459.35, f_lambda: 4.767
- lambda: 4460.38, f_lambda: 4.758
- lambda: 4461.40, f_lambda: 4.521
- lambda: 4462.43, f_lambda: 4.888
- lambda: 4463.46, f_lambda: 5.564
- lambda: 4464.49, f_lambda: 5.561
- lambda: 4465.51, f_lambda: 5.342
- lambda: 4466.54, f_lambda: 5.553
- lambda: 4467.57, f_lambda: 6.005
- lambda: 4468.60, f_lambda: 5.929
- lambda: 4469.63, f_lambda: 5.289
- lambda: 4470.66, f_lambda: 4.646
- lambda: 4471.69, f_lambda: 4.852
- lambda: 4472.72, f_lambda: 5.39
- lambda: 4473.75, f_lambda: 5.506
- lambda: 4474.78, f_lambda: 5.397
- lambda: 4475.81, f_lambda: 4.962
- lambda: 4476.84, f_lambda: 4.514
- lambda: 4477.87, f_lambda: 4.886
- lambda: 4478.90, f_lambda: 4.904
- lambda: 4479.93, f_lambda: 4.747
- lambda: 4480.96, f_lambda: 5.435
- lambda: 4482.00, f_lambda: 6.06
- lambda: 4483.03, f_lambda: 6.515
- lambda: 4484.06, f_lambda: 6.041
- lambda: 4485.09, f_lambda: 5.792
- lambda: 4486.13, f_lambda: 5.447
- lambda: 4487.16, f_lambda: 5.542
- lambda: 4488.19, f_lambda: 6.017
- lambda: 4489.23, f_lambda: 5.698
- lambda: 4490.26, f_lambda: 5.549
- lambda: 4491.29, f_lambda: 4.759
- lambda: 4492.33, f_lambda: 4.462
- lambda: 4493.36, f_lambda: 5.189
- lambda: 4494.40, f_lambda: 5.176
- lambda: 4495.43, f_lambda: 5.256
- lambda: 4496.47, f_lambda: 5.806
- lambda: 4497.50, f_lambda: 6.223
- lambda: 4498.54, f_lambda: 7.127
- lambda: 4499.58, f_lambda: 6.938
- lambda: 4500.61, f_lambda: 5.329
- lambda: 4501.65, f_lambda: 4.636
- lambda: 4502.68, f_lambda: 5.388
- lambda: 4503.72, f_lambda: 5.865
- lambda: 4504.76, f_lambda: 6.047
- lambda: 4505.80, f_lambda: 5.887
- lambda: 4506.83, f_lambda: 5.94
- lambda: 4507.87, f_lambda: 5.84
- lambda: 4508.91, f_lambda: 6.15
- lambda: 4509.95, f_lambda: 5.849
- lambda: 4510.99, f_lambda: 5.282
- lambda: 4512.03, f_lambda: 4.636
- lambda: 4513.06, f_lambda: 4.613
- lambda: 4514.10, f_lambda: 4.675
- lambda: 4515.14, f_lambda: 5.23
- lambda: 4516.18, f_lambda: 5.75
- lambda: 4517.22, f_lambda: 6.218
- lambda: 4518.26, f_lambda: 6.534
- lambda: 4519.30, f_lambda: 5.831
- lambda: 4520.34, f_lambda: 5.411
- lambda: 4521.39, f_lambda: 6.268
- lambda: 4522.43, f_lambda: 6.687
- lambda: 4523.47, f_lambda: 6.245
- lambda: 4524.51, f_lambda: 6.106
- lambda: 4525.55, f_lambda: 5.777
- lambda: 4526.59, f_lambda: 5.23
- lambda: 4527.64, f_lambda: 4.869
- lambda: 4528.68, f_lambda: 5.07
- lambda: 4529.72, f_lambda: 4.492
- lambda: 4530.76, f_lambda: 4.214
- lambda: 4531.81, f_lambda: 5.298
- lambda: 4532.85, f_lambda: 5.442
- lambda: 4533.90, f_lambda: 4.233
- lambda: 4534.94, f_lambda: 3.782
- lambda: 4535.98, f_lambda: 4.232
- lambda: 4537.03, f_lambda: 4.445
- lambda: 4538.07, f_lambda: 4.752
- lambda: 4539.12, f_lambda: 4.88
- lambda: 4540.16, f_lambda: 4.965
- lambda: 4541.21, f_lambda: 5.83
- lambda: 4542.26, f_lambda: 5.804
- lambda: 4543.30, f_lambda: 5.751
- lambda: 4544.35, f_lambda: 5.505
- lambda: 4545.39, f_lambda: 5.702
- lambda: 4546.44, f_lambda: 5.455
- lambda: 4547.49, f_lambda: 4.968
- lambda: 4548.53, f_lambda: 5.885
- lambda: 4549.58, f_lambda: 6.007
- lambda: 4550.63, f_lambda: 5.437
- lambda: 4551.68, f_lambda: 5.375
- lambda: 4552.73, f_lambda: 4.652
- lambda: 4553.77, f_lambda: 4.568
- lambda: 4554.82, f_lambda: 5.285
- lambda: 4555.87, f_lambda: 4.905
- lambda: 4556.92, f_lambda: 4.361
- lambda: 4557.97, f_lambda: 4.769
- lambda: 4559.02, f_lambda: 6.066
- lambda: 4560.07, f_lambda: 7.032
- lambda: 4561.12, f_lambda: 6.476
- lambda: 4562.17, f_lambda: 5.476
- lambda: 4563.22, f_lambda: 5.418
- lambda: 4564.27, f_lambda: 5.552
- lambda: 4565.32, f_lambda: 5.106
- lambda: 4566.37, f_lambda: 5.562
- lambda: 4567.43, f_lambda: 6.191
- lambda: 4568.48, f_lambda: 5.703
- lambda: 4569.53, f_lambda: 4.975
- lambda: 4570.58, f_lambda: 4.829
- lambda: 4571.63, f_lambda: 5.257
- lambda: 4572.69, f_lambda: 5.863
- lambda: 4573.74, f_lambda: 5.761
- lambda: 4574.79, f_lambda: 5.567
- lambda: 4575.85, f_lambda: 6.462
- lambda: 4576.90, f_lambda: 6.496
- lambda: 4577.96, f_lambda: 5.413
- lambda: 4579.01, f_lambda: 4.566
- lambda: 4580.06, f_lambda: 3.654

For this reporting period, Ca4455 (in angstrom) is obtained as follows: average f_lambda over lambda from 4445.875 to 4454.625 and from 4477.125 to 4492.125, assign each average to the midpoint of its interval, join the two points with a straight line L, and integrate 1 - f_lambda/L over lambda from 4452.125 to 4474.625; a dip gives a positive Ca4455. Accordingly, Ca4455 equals 1.9 angstrom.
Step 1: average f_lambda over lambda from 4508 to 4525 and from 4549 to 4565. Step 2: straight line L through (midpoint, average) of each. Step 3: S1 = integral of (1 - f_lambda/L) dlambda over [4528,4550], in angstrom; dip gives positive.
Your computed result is 1.9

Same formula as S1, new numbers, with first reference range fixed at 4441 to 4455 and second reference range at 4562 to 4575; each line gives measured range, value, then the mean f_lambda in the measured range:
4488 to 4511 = -0.8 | 5.67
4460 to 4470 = 0.2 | 5.35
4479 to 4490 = -0.4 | 5.69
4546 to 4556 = 0.4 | 5.27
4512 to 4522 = -0.2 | 5.57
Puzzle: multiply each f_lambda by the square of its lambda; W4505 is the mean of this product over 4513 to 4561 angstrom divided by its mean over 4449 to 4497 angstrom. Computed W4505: 1.05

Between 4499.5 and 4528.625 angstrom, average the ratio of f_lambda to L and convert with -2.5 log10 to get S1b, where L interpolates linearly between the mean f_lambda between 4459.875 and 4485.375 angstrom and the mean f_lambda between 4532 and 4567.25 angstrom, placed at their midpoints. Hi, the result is -0.072 mag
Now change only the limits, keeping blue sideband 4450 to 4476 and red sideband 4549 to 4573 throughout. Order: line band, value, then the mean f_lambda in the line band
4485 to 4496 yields -0.03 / 5.34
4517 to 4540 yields 0.01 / 5.26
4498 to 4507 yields -0.13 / 5.91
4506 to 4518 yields -0.05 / 5.51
